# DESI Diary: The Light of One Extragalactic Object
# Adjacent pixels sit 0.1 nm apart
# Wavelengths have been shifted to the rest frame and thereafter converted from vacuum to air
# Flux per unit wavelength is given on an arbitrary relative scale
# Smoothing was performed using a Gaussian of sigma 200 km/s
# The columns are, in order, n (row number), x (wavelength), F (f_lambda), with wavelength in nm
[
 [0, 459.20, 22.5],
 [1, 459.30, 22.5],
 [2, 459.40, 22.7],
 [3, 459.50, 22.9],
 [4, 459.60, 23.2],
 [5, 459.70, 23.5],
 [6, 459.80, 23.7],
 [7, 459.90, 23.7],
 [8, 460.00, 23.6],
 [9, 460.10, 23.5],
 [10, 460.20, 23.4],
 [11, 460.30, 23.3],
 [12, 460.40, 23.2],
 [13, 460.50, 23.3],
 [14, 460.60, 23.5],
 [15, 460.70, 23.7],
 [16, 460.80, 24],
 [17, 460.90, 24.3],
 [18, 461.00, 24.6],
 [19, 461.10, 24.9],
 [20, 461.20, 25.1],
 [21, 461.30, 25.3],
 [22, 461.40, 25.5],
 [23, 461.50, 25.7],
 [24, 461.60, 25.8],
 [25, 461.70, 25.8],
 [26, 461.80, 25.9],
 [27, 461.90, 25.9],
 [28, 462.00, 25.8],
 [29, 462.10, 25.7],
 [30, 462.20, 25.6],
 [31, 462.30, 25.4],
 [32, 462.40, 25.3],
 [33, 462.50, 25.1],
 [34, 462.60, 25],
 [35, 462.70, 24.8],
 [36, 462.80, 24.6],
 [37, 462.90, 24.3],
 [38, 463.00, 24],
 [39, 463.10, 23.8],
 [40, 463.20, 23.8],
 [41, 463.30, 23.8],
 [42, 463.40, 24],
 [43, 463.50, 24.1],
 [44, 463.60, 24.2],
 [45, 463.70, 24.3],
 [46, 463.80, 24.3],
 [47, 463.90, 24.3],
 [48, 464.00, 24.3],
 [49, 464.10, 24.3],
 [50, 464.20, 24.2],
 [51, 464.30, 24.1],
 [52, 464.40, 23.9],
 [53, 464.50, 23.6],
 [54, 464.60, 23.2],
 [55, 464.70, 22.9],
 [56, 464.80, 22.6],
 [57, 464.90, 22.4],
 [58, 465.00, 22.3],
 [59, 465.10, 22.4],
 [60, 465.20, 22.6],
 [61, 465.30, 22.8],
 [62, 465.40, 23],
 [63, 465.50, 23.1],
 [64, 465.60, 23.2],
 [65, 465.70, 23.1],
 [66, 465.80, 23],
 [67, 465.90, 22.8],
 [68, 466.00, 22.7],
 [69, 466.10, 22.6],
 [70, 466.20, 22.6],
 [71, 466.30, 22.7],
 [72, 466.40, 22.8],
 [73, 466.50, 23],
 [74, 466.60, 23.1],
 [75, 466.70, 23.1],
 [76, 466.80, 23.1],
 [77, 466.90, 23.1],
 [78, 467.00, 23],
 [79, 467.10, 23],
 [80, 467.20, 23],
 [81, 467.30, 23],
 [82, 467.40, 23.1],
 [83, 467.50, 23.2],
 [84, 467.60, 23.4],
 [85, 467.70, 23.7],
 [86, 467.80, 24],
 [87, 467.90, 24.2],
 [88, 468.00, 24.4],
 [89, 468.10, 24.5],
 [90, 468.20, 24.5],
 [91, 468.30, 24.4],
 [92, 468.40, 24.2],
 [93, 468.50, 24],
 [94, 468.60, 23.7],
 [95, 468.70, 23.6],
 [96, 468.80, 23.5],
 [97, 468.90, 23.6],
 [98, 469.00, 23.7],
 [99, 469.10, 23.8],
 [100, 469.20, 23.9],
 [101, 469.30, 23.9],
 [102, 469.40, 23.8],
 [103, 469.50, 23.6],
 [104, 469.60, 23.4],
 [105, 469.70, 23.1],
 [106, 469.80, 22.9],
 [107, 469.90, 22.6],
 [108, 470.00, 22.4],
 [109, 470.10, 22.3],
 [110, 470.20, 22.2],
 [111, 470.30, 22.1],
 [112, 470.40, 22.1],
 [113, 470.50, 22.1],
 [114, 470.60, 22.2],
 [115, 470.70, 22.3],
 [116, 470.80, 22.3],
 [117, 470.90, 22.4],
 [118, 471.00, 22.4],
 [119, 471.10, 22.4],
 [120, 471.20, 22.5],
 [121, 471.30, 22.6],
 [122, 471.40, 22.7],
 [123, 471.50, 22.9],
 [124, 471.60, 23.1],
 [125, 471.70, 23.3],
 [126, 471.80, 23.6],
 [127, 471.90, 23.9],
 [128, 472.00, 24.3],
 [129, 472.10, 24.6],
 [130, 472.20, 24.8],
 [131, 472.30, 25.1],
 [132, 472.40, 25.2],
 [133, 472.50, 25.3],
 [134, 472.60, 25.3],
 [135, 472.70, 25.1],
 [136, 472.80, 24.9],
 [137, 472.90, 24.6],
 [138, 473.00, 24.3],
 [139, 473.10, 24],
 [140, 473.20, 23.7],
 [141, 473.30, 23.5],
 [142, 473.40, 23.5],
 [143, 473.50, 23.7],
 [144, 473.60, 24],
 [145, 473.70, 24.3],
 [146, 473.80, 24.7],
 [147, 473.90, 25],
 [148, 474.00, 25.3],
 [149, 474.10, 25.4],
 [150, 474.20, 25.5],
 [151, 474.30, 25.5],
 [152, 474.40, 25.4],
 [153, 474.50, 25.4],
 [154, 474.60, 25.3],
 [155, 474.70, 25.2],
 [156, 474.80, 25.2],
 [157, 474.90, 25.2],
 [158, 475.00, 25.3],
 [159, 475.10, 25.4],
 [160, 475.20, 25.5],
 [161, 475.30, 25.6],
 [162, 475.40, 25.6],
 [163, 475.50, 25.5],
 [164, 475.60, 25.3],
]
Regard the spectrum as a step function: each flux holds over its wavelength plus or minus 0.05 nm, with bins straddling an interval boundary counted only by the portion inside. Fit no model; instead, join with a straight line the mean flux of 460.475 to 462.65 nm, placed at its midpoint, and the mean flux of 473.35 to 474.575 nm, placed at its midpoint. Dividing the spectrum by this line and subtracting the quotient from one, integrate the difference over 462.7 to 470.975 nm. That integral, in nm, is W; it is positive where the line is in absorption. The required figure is 0.54 nm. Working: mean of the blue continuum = 25.1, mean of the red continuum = 24.8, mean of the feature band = 23.3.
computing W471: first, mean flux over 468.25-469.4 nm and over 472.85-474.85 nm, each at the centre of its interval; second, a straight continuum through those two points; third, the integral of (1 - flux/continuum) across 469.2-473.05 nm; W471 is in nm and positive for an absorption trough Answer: 0.13 nm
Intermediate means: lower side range 23.8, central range 23.4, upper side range 24.7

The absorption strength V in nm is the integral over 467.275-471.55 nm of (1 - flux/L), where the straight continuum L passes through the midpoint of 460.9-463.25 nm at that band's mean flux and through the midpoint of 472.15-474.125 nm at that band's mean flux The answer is 0.27 nm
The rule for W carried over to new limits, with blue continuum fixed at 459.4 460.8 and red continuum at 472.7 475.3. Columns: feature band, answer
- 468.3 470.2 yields 0.07 nm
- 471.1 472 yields 0.05 nm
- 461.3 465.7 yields -0.09 nm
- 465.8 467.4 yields 0.08 nm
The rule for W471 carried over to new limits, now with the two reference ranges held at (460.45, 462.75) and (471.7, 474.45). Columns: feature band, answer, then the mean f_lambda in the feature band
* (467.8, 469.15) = 0.042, 24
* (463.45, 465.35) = 0.108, 23.5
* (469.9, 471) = 0.108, 22.3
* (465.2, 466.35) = 0.093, 22.9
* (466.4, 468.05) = 0.100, 23.3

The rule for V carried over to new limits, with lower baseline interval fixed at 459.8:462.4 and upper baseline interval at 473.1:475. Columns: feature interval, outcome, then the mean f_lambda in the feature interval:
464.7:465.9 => 0.09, 22.8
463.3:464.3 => 0.02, 24.2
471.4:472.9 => 0.02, 24.3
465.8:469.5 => 0.19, 23.5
